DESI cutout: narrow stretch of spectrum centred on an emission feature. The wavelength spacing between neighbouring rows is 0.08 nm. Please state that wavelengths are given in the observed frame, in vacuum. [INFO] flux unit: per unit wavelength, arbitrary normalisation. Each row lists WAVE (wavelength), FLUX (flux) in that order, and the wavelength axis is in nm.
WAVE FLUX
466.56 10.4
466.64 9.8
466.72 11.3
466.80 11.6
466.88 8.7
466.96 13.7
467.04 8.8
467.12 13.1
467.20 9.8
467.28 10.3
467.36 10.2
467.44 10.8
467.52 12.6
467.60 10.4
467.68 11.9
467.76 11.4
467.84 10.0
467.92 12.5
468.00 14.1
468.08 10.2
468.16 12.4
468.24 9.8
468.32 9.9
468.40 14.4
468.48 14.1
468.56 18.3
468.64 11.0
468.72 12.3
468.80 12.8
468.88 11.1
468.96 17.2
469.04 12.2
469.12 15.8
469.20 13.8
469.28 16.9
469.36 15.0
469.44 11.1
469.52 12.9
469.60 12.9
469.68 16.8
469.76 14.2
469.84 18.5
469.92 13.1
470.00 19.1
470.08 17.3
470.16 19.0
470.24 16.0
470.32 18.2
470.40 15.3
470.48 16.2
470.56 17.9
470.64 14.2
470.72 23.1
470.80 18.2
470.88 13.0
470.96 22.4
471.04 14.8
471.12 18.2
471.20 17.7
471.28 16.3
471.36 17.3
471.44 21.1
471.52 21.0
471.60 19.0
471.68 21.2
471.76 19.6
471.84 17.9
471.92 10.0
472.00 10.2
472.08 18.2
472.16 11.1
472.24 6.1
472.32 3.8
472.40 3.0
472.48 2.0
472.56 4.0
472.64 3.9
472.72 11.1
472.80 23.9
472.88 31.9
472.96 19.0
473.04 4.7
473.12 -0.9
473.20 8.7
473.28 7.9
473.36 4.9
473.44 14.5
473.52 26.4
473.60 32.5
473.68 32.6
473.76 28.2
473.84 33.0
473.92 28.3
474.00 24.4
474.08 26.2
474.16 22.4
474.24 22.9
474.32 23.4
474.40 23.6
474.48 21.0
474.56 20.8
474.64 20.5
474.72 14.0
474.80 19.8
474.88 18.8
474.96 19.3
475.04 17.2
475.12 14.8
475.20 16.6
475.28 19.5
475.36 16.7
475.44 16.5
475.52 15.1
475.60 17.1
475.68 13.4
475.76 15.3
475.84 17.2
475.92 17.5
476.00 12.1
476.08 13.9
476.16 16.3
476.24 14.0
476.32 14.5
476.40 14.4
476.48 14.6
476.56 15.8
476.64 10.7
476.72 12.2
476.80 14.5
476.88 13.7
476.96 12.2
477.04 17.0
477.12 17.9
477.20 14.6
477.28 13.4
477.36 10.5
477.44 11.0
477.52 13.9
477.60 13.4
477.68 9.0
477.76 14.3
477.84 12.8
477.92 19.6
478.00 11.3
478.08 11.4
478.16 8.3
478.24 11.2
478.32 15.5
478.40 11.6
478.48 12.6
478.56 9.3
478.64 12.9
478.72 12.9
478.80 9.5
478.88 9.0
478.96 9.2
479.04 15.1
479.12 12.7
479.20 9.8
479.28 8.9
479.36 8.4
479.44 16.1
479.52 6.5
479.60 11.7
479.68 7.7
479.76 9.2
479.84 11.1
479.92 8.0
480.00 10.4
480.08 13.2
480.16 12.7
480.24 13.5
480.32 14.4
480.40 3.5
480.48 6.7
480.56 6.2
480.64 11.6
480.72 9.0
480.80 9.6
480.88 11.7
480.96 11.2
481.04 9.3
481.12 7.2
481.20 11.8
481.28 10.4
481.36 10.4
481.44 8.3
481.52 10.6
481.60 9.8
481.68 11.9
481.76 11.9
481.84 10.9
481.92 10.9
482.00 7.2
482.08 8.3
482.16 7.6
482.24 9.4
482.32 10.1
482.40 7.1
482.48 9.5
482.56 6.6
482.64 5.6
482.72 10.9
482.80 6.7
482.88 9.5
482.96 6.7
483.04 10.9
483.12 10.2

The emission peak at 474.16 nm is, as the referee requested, C IV 1549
